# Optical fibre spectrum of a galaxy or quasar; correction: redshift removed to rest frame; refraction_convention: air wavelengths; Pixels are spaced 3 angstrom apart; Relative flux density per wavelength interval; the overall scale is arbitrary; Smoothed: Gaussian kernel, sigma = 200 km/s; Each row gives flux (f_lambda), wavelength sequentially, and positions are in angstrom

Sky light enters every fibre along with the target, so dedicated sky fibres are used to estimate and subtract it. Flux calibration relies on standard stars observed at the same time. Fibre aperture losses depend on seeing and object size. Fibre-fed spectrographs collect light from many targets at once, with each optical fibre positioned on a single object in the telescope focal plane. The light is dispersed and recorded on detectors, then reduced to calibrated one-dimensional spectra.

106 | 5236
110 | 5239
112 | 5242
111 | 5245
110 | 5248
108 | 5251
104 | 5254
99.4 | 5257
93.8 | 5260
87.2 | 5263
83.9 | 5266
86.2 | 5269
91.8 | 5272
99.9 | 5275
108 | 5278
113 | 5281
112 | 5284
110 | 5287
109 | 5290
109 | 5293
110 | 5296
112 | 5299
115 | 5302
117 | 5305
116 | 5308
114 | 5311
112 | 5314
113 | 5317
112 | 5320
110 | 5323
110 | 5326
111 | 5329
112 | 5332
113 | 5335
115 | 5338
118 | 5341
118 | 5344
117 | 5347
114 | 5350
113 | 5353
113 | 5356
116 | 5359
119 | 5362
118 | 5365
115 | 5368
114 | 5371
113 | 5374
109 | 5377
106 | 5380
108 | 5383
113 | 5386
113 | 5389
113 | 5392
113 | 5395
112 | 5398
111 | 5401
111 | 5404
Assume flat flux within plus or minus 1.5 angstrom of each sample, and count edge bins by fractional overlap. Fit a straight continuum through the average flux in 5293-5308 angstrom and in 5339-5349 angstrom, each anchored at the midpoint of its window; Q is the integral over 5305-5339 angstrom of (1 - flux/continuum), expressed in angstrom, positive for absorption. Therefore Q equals 0.76 angstrom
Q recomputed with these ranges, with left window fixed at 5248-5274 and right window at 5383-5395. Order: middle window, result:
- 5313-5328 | -1.2 angstrom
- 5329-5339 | -0.7 angstrom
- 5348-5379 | -1.5 angstrom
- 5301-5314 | -1.7 angstrom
